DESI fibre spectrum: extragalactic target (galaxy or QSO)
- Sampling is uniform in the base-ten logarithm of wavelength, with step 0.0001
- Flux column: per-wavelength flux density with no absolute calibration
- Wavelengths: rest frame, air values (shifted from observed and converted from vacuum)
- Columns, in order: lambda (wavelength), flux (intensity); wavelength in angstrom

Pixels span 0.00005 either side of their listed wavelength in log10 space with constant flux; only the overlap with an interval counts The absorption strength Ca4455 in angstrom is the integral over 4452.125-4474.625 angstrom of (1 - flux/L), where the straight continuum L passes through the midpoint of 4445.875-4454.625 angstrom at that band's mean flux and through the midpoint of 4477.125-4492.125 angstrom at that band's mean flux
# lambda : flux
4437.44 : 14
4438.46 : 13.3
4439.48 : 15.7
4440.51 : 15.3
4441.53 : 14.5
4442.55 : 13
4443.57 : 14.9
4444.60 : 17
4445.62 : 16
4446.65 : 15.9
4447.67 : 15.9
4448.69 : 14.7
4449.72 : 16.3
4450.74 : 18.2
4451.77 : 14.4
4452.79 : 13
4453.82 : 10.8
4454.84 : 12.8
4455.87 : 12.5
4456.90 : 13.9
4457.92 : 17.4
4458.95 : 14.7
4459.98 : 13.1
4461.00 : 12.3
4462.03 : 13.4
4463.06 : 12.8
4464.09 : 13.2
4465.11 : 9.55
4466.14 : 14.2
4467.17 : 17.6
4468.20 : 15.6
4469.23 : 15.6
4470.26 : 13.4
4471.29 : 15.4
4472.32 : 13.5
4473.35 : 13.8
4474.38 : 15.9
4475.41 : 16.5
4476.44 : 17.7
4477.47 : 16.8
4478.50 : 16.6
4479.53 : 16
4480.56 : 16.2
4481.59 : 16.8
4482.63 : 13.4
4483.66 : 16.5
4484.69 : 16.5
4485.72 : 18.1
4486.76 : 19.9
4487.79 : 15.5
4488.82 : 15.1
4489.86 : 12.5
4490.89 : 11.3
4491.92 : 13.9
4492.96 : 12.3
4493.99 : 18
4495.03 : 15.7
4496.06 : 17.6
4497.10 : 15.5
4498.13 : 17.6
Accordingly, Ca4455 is 2.0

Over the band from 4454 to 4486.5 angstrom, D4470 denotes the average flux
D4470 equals 14.9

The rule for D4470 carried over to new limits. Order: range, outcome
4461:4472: 14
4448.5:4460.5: 14.3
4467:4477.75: 15.5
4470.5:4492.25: 15.6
